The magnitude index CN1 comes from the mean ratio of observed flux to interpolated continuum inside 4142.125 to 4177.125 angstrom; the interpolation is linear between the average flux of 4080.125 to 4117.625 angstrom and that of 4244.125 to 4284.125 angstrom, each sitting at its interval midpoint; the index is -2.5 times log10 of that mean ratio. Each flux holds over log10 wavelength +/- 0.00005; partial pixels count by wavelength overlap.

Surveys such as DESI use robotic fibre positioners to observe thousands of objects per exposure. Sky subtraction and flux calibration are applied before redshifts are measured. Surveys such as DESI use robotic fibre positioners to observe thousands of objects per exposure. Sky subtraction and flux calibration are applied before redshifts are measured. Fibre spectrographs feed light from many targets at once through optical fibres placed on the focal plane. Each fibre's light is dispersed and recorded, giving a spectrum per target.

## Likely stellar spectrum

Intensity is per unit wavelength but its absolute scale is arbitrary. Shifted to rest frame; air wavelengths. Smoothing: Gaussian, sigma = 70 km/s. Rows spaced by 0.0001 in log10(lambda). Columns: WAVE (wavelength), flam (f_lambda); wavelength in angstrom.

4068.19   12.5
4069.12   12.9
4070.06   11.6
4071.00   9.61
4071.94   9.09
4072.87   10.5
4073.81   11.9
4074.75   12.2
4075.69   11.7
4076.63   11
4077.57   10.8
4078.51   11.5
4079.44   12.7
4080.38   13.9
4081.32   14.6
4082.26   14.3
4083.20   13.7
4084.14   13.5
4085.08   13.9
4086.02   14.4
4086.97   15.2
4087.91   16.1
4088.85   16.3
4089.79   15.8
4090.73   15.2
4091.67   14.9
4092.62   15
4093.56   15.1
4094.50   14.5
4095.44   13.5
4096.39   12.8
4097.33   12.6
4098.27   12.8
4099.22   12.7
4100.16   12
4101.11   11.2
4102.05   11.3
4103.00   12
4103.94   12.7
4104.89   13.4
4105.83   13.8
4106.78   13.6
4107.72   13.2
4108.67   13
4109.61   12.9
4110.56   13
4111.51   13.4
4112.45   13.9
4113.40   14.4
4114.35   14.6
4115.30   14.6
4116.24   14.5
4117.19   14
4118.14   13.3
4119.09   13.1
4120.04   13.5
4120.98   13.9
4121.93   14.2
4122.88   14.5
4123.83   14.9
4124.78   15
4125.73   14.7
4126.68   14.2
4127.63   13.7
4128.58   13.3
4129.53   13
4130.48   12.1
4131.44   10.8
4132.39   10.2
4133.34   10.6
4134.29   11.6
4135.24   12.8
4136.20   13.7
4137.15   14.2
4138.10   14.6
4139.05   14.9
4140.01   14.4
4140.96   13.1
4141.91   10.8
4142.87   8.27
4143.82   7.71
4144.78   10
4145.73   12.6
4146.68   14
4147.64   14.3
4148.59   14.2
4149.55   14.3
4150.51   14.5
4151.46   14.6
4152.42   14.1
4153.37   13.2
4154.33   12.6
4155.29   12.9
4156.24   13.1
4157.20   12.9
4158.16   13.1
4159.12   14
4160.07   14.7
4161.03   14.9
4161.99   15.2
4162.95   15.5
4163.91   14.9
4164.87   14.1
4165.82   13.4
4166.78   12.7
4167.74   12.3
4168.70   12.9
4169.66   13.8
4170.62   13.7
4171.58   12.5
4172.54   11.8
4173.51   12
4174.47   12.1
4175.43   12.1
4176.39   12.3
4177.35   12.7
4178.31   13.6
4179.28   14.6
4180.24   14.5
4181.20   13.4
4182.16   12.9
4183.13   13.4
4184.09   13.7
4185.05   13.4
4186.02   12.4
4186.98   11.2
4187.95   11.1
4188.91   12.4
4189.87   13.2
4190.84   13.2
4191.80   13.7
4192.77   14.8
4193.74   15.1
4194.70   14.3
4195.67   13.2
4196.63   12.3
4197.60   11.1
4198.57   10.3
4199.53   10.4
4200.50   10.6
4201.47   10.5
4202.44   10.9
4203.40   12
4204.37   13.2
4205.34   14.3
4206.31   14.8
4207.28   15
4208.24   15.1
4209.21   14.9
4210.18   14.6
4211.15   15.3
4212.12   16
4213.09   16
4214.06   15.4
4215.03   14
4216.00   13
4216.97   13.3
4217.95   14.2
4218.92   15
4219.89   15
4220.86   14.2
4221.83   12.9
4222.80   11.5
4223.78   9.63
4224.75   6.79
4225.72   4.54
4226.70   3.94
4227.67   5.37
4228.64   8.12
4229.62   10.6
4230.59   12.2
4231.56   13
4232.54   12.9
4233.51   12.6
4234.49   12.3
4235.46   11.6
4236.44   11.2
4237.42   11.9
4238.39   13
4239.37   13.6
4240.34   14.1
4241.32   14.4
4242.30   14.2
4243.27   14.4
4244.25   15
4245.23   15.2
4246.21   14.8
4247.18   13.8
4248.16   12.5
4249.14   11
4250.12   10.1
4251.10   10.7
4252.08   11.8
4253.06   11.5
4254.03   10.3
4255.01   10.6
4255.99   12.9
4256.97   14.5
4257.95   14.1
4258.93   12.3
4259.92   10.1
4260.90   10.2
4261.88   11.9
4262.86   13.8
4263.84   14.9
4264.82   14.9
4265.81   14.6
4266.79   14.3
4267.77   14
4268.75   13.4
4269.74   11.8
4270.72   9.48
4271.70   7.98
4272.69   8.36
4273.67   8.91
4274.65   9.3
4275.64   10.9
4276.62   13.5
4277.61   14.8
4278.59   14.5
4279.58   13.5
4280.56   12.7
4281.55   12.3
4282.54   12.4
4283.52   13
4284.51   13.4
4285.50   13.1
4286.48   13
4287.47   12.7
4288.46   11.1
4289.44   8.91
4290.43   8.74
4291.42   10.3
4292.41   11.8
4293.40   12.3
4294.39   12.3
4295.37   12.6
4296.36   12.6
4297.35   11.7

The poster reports 0.02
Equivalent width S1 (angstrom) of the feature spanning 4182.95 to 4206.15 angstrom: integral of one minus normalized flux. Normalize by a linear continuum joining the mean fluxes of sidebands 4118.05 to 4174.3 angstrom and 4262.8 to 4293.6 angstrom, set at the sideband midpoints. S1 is 0.5 angstrom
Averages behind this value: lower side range 13.2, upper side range 12.1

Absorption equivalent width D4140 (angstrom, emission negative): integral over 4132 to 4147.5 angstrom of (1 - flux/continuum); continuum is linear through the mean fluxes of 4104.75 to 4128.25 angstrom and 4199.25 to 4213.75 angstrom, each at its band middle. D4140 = 1.9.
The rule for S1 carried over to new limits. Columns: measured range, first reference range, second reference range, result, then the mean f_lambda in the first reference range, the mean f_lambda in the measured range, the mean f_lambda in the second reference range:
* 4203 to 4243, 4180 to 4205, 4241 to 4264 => 0.1 angstrom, 12.6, 12.6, 12.7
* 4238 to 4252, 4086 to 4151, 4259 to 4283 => -1.0 angstrom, 13.4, 13.3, 12.2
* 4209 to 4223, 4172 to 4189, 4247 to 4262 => -2.4 angstrom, 12.8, 14.4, 11.7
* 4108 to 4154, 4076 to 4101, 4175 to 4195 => 1.0 angstrom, 13.7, 13.2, 13.2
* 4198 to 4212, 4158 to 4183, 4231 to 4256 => 0.0 angstrom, 13.5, 13.1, 12.7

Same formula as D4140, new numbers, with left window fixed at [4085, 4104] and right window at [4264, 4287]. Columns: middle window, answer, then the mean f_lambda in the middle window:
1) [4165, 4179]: 0.5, 12.8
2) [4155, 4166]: -0.7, 14.1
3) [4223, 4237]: 3.4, 9.67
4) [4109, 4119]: -0.1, 13.8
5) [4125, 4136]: 0.8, 12.5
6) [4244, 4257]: 0.2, 12.4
